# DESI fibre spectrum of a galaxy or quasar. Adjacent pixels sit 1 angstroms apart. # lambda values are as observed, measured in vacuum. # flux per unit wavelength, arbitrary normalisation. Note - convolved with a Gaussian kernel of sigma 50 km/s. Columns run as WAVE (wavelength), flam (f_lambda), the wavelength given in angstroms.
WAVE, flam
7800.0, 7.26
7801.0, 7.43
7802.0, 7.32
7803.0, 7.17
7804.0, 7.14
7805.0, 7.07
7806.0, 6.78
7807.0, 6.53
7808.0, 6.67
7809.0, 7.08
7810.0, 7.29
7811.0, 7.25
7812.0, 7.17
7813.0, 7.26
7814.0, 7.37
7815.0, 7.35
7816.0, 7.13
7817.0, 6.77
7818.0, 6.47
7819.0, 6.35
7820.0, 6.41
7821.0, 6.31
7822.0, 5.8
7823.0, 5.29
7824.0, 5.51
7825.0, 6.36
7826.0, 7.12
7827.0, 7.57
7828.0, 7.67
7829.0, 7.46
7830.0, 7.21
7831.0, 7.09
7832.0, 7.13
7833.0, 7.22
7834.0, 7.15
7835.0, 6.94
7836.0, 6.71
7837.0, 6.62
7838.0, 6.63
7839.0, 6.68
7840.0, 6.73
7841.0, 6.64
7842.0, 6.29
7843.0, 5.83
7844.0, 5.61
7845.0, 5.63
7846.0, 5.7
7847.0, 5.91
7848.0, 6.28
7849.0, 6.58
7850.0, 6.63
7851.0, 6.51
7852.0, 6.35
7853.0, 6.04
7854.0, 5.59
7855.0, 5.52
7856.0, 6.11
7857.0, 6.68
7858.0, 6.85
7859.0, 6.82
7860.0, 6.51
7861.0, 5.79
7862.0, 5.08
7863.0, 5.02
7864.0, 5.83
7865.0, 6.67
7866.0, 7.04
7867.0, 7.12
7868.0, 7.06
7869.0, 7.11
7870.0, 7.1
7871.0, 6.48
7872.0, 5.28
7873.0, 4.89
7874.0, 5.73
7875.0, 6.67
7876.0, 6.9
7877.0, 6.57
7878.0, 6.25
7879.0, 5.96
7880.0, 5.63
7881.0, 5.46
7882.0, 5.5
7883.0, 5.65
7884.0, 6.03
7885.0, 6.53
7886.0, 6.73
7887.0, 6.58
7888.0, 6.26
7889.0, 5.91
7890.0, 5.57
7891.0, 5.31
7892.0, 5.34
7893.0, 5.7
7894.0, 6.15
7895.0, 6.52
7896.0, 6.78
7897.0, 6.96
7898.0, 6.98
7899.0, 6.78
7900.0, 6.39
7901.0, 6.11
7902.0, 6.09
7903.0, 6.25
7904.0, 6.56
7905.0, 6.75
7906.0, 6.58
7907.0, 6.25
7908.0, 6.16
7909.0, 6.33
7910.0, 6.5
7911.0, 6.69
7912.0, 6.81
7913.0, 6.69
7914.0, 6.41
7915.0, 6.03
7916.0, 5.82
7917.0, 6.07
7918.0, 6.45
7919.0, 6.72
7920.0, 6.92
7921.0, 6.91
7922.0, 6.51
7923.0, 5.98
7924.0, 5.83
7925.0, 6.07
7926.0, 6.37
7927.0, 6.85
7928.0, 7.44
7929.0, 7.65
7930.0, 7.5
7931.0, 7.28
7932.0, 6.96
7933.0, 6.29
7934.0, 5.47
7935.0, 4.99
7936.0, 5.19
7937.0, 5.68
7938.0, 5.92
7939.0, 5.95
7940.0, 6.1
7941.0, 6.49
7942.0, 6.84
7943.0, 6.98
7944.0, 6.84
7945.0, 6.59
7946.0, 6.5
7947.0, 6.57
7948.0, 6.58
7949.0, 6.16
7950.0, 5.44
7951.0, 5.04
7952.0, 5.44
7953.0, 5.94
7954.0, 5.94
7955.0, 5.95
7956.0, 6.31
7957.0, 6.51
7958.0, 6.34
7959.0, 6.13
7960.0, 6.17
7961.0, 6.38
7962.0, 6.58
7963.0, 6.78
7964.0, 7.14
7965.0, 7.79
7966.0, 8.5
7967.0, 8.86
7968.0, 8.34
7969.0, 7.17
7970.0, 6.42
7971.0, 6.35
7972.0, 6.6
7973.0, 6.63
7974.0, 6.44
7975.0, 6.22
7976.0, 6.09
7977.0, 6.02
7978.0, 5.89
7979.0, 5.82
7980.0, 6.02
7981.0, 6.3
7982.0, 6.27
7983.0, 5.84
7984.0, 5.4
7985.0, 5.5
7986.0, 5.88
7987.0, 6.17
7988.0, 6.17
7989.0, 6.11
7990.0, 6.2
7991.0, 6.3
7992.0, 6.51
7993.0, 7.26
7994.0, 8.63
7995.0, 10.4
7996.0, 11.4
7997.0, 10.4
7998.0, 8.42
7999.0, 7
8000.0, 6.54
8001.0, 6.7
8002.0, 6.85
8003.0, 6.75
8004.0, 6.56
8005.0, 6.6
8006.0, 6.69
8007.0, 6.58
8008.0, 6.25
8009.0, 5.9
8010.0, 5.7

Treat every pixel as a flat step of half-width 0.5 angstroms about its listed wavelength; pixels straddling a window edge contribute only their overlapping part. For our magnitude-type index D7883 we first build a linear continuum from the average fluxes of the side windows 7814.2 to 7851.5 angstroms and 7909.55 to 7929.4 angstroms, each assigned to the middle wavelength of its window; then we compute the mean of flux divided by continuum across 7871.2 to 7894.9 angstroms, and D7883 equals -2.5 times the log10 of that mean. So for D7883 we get 0.10 mag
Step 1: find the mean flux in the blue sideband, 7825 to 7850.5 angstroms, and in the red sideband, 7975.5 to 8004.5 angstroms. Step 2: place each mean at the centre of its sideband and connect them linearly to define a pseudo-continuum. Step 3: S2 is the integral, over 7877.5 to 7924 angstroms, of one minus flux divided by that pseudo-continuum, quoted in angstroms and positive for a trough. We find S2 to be 3.4 angstroms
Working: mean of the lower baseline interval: 6.67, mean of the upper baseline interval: 6.88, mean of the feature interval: 6.27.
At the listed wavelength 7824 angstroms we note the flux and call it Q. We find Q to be 5.51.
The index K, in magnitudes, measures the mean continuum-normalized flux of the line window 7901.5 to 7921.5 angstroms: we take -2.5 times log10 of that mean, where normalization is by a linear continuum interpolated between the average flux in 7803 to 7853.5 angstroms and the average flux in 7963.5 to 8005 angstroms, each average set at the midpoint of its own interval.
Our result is 0.06 mag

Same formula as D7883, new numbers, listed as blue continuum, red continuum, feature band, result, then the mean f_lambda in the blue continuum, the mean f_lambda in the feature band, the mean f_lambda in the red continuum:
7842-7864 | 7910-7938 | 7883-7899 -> 0.00 mag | 6.05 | 6.22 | 6.42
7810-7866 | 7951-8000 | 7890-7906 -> 0.06 mag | 6.51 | 6.3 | 6.79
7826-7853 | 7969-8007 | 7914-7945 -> 0.05 mag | 6.64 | 6.41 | 6.8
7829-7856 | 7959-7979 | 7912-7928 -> 0.04 mag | 6.44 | 6.42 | 6.82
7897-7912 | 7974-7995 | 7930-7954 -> 0.04 mag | 6.49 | 6.17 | 6.33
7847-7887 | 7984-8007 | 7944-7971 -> 0.05 mag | 6.22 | 6.6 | 7.18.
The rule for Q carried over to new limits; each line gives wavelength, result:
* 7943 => 6.98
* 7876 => 6.9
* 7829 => 7.46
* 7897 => 6.96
